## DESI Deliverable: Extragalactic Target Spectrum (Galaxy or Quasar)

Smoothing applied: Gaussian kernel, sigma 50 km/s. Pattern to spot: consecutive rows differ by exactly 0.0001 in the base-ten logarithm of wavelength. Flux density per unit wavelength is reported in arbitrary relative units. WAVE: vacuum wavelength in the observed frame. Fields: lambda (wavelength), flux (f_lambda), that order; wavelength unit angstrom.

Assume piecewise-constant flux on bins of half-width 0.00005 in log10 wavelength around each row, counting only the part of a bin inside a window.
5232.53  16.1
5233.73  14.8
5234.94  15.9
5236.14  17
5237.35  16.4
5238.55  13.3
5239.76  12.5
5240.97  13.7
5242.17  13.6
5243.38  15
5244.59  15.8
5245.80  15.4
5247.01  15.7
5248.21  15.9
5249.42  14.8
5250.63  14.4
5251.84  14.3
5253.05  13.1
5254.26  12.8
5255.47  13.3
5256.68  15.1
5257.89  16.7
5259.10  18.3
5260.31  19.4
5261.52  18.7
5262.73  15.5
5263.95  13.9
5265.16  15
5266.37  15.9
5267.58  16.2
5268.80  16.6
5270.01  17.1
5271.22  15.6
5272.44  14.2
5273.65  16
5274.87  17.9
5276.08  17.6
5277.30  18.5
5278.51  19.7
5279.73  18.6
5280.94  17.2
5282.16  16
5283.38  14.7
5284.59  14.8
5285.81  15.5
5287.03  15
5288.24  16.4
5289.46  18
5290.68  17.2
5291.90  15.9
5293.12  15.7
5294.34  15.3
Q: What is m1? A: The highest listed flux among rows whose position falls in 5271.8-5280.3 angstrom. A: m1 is 19.7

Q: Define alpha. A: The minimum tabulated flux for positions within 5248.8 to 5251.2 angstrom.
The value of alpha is 14.4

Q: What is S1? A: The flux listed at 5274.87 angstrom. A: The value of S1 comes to 17.9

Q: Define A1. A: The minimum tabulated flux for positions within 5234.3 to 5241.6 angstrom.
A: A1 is 12.5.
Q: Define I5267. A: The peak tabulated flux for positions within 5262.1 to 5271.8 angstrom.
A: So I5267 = 17.1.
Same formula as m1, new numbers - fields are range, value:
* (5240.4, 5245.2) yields 15.8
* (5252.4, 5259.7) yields 18.3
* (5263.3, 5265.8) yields 15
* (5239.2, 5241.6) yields 13.7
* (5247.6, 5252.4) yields 15.9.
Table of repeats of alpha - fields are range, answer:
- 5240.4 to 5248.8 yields 13.6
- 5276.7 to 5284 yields 14.7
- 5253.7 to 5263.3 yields 12.8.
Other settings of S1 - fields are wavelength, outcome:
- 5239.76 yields 12.5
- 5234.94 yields 15.9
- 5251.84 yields 14.3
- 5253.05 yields 13.1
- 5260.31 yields 19.4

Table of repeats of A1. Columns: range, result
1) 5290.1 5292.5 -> 15.9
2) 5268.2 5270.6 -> 16.6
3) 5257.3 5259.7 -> 16.7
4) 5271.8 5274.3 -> 14.2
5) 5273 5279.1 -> 16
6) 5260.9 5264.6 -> 13.9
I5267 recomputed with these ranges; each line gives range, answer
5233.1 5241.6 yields 17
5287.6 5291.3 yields 18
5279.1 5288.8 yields 18.6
